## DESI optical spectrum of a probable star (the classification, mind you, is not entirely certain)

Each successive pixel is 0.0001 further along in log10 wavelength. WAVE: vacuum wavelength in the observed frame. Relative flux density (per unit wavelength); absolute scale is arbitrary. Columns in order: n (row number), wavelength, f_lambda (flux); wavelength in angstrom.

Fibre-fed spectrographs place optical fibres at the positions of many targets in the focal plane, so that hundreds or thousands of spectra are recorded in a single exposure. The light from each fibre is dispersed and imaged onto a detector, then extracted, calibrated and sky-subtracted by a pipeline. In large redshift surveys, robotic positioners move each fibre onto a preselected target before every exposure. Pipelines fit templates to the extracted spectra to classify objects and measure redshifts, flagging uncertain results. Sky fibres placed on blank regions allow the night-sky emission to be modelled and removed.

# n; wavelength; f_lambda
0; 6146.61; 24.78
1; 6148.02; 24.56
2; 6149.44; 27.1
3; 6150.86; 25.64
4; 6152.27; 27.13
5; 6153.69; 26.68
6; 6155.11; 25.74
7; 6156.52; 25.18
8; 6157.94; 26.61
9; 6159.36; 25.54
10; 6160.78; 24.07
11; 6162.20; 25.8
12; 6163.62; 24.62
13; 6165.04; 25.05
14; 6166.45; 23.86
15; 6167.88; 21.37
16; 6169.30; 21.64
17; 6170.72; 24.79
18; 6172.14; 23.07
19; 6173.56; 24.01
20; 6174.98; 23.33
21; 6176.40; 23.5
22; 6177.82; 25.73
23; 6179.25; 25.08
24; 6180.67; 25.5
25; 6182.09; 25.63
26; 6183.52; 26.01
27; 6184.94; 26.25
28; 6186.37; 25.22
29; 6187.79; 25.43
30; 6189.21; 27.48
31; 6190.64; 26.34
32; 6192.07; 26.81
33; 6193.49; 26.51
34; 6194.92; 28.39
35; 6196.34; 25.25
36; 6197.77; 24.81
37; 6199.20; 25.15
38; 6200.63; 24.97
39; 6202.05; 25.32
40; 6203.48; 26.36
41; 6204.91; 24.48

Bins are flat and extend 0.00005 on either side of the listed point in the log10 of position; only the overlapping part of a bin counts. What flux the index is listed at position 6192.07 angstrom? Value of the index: 26.81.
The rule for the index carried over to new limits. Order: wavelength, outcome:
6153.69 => 26.68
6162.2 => 25.8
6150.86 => 25.64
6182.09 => 25.63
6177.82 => 25.73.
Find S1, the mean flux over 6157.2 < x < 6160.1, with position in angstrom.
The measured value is 26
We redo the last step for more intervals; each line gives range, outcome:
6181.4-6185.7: 25.9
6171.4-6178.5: 24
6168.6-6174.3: 23.4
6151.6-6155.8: 26.5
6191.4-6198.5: 26.4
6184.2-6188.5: 25.7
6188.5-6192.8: 26.9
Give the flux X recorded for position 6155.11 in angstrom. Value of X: 25.74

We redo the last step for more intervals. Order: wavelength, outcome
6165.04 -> 25.05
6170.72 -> 24.79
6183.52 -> 26.01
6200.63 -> 24.97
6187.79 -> 25.43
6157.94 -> 26.61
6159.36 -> 25.54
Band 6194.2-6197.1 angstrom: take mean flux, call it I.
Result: 26.8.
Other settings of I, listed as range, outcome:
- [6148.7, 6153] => 26.6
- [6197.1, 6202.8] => 25.1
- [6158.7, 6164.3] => 25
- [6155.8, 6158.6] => 25.9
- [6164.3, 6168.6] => 23.4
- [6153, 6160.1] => 25.9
